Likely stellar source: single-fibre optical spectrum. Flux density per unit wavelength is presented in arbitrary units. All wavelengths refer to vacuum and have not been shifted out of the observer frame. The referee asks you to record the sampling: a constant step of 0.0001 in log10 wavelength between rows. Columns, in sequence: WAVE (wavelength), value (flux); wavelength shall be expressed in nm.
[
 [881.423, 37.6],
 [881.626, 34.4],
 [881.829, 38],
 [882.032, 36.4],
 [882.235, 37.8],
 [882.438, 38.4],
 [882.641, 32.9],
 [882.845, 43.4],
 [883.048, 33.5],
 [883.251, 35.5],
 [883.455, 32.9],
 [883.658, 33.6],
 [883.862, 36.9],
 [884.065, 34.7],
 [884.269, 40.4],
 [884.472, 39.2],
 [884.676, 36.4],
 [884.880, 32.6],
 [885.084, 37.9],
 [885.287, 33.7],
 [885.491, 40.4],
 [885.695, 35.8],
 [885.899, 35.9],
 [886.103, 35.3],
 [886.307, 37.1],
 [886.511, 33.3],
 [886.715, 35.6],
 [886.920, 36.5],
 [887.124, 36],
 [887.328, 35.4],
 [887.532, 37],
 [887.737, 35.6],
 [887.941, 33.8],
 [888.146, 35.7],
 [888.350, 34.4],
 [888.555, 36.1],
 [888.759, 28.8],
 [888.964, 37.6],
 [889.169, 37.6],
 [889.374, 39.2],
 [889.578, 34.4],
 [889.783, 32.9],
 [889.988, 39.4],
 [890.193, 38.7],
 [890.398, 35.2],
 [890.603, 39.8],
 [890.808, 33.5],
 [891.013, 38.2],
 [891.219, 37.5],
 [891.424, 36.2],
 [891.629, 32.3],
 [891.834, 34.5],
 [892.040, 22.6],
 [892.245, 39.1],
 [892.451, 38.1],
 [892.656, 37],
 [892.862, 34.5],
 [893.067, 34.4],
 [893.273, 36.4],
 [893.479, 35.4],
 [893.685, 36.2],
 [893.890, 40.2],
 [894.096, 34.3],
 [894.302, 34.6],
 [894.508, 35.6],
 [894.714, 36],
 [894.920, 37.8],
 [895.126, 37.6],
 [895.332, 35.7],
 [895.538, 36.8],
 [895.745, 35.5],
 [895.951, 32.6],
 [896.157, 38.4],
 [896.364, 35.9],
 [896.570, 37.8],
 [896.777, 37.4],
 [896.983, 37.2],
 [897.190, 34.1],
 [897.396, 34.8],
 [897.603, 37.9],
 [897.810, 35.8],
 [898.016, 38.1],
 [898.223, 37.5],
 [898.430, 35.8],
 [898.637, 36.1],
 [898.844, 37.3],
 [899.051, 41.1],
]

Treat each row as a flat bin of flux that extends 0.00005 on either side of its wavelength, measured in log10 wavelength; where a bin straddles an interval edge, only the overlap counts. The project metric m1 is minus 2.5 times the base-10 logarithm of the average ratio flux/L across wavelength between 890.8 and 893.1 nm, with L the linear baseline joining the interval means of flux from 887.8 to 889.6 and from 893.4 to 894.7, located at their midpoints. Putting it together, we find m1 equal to 0.027 mag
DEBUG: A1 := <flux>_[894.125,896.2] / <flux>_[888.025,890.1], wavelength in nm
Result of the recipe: 1.01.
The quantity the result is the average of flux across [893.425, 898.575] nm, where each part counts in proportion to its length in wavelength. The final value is 36.4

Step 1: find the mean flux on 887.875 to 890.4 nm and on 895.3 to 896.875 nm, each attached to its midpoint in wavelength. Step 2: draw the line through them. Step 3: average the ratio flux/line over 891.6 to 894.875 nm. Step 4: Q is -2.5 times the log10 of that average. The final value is 0.03 mag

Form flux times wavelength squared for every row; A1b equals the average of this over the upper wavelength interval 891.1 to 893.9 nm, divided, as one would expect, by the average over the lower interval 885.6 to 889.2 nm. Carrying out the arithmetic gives 1.0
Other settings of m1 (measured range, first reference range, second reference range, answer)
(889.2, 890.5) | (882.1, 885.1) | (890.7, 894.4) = -0.03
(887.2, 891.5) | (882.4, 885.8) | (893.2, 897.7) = 0.01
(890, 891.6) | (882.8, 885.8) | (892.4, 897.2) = -0.02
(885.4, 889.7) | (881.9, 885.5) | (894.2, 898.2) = 0.02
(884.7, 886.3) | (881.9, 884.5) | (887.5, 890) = 0.00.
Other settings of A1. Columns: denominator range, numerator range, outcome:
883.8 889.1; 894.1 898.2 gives 1.01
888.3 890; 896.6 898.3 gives 1.03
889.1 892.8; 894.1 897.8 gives 1.01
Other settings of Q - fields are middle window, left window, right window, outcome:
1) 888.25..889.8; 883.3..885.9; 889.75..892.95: 0.02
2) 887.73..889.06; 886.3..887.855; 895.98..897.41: 0.04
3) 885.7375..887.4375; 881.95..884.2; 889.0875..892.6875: 0.01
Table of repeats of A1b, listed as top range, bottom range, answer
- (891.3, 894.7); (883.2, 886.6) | 0.99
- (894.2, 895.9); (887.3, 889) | 1.05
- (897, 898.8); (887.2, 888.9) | 1.07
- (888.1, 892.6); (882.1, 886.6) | 0.99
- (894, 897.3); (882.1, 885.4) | 1.02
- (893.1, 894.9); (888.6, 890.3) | 1.01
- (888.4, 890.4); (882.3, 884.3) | 1.01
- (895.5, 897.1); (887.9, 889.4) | 1.05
